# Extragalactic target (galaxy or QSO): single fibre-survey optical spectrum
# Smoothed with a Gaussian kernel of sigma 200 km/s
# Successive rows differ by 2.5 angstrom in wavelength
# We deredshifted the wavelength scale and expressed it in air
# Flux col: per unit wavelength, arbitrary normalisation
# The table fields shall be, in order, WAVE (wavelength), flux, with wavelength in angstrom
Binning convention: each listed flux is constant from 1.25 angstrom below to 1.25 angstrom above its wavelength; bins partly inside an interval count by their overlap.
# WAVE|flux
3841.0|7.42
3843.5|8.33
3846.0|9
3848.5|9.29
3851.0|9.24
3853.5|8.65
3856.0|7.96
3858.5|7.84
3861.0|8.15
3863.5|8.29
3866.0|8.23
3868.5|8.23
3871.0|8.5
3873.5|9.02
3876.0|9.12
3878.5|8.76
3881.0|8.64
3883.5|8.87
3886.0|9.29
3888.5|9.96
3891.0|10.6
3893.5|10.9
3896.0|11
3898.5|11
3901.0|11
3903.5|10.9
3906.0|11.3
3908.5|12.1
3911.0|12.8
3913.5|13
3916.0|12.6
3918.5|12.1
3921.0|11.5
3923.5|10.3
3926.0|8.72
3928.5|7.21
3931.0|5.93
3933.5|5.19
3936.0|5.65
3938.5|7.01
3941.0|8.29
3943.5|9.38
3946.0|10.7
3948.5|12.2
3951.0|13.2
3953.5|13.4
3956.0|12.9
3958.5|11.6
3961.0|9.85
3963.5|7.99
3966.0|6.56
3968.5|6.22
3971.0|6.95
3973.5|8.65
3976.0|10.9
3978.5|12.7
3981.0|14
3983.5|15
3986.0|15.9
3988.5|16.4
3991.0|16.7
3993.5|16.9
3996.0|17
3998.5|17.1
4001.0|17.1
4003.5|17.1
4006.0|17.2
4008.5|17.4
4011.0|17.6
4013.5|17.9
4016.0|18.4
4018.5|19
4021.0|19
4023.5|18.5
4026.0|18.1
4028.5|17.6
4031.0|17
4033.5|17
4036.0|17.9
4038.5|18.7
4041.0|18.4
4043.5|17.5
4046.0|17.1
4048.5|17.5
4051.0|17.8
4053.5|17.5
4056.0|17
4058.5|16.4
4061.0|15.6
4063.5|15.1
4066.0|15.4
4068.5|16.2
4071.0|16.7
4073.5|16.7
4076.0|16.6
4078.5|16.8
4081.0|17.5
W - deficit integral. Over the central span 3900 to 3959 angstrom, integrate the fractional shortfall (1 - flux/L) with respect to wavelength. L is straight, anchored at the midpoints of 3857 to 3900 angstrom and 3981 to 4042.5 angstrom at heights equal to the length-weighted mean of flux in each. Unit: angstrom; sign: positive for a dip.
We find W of 9.0 angstrom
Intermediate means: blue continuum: 9.2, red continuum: 17.4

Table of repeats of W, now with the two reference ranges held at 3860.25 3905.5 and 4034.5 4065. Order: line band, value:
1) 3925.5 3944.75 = 7.8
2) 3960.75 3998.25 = 4.8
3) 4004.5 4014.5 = -1.4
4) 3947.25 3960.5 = 0.3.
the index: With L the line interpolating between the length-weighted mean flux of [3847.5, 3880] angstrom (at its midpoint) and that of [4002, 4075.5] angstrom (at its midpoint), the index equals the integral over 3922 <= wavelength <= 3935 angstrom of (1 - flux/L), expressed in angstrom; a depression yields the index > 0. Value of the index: 4.7 angstrom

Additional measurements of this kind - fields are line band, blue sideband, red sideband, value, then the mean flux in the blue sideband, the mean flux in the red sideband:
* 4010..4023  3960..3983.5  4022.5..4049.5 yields -2.7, 9.61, 17.8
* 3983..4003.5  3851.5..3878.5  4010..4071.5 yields -2.2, 8.44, 17.4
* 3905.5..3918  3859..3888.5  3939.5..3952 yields -3.5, 8.68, 10.6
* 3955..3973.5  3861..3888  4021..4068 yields 6.1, 8.7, 17.3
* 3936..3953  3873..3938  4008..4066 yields 3.2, 9.88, 17.5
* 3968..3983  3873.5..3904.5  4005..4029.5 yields 5.0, 9.96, 18.1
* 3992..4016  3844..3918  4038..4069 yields -3.9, 9.81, 16.9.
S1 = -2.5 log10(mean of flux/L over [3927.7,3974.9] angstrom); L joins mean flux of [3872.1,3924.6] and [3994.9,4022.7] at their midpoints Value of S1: 0.496 mag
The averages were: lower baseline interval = 10.7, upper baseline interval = 17.7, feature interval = 8.91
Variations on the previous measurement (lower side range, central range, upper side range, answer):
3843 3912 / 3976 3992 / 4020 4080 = -0.04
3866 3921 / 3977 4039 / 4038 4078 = -0.14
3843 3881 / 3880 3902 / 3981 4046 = 0.01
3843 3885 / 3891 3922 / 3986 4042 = -0.05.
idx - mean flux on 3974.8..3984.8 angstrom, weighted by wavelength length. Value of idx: 13.2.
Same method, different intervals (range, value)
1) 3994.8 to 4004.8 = 17.1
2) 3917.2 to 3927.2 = 10.7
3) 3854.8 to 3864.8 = 8.06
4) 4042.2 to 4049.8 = 17.4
